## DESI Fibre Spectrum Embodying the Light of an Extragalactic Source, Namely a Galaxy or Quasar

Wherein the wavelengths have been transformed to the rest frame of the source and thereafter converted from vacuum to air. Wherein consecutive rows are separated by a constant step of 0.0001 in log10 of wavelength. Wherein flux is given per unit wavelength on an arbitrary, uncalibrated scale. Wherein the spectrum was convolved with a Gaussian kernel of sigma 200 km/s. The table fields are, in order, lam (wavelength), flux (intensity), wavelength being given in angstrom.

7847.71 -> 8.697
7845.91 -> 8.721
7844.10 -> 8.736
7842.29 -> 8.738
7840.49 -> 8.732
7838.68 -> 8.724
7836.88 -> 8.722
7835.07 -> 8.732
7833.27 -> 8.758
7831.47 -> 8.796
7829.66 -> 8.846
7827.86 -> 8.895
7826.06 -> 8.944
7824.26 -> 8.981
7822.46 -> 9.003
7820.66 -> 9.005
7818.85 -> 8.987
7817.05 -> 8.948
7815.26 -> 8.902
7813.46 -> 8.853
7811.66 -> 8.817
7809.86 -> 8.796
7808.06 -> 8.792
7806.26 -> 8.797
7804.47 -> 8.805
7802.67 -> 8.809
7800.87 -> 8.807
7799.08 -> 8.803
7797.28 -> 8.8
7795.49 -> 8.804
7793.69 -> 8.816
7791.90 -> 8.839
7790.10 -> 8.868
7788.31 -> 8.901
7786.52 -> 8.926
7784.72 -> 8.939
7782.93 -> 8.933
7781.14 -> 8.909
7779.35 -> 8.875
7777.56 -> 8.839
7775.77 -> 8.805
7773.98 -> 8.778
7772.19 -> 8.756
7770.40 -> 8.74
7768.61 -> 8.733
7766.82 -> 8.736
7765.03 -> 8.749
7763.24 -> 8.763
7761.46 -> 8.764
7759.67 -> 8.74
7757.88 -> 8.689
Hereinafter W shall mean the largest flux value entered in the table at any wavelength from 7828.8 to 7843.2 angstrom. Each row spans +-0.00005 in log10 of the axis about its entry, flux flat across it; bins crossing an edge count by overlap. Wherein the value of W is 8.846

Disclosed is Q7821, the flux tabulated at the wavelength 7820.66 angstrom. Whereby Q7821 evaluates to 9.005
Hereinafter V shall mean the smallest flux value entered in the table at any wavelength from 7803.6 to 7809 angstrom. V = 8.792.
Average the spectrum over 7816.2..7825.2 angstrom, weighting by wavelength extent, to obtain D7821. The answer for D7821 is 8.98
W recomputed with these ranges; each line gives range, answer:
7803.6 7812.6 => 8.817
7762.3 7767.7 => 8.763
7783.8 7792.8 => 8.939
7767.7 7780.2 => 8.875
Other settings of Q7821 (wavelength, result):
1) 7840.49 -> 8.732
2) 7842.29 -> 8.738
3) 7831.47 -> 8.796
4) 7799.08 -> 8.803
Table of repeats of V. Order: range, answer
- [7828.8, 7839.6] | 8.722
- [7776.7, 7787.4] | 8.839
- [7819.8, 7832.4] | 8.796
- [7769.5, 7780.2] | 8.74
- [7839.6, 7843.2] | 8.732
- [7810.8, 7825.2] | 8.817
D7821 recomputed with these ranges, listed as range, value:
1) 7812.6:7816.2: 8.9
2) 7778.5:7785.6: 8.92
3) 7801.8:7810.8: 8.8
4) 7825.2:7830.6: 8.89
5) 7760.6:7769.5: 8.75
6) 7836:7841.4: 8.73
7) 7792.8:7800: 8.81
